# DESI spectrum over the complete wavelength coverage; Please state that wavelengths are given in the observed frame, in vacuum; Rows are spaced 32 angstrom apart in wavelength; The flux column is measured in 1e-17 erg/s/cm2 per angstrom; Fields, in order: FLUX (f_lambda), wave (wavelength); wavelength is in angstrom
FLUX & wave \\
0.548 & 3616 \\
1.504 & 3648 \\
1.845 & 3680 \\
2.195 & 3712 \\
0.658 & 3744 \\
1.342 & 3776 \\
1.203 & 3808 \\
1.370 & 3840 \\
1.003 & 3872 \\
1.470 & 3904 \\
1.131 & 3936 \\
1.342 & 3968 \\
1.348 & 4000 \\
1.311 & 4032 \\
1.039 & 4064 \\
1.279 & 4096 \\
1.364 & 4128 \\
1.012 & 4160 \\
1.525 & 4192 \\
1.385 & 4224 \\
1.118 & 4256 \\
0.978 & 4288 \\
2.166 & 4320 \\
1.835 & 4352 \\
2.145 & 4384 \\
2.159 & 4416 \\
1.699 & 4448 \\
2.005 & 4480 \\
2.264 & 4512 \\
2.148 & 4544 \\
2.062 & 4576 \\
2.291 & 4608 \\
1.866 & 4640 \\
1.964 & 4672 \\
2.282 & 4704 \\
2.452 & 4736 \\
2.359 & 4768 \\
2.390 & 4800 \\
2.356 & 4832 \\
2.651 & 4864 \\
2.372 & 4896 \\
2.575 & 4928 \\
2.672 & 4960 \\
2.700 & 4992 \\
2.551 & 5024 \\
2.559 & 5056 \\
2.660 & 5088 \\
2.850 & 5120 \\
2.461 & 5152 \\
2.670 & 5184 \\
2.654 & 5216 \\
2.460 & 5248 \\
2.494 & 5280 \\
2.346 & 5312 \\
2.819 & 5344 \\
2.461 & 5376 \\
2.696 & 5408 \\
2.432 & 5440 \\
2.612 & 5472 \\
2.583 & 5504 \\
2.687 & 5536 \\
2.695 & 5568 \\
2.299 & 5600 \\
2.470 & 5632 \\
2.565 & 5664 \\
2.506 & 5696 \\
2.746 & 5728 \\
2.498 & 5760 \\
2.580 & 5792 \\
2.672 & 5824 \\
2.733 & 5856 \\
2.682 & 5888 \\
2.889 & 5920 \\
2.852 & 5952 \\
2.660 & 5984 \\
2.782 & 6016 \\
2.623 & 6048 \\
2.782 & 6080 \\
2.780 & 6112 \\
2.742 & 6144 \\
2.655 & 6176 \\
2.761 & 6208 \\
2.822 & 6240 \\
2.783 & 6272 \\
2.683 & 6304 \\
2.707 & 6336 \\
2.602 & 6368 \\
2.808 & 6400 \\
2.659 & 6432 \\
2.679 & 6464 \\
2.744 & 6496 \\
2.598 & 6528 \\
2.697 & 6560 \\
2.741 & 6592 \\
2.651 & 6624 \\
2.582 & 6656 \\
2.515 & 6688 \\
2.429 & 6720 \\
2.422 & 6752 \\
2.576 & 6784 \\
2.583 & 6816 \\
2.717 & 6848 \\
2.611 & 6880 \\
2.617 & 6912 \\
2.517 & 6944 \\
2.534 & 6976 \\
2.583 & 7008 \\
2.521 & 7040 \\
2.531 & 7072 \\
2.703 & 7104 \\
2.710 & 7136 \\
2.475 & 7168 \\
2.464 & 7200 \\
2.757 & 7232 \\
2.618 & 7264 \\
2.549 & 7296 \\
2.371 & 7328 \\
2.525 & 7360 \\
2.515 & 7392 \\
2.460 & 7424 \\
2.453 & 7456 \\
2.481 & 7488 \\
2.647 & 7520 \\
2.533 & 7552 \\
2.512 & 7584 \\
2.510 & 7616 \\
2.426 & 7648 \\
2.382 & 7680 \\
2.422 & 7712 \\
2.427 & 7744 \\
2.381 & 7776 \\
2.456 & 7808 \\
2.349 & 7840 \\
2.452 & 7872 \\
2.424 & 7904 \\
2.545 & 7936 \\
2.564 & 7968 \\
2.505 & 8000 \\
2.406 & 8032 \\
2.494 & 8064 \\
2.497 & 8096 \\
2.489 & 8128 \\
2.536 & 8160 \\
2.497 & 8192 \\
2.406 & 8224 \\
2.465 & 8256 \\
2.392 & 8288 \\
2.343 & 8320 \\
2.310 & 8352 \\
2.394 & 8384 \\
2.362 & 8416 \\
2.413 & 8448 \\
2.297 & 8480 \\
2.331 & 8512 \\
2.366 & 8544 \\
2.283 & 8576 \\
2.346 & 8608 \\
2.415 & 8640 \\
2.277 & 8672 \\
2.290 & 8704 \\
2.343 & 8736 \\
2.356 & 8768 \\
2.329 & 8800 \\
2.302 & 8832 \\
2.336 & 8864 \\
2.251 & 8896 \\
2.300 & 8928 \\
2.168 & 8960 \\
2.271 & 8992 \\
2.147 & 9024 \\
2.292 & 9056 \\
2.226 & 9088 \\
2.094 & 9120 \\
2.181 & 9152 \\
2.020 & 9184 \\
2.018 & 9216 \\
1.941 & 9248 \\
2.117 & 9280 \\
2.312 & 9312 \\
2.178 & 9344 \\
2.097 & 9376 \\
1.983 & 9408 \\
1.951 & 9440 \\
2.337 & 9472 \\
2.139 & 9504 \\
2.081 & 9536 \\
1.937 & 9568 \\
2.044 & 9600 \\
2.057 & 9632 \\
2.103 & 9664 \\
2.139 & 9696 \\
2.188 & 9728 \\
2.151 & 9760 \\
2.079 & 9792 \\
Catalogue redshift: 0.082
